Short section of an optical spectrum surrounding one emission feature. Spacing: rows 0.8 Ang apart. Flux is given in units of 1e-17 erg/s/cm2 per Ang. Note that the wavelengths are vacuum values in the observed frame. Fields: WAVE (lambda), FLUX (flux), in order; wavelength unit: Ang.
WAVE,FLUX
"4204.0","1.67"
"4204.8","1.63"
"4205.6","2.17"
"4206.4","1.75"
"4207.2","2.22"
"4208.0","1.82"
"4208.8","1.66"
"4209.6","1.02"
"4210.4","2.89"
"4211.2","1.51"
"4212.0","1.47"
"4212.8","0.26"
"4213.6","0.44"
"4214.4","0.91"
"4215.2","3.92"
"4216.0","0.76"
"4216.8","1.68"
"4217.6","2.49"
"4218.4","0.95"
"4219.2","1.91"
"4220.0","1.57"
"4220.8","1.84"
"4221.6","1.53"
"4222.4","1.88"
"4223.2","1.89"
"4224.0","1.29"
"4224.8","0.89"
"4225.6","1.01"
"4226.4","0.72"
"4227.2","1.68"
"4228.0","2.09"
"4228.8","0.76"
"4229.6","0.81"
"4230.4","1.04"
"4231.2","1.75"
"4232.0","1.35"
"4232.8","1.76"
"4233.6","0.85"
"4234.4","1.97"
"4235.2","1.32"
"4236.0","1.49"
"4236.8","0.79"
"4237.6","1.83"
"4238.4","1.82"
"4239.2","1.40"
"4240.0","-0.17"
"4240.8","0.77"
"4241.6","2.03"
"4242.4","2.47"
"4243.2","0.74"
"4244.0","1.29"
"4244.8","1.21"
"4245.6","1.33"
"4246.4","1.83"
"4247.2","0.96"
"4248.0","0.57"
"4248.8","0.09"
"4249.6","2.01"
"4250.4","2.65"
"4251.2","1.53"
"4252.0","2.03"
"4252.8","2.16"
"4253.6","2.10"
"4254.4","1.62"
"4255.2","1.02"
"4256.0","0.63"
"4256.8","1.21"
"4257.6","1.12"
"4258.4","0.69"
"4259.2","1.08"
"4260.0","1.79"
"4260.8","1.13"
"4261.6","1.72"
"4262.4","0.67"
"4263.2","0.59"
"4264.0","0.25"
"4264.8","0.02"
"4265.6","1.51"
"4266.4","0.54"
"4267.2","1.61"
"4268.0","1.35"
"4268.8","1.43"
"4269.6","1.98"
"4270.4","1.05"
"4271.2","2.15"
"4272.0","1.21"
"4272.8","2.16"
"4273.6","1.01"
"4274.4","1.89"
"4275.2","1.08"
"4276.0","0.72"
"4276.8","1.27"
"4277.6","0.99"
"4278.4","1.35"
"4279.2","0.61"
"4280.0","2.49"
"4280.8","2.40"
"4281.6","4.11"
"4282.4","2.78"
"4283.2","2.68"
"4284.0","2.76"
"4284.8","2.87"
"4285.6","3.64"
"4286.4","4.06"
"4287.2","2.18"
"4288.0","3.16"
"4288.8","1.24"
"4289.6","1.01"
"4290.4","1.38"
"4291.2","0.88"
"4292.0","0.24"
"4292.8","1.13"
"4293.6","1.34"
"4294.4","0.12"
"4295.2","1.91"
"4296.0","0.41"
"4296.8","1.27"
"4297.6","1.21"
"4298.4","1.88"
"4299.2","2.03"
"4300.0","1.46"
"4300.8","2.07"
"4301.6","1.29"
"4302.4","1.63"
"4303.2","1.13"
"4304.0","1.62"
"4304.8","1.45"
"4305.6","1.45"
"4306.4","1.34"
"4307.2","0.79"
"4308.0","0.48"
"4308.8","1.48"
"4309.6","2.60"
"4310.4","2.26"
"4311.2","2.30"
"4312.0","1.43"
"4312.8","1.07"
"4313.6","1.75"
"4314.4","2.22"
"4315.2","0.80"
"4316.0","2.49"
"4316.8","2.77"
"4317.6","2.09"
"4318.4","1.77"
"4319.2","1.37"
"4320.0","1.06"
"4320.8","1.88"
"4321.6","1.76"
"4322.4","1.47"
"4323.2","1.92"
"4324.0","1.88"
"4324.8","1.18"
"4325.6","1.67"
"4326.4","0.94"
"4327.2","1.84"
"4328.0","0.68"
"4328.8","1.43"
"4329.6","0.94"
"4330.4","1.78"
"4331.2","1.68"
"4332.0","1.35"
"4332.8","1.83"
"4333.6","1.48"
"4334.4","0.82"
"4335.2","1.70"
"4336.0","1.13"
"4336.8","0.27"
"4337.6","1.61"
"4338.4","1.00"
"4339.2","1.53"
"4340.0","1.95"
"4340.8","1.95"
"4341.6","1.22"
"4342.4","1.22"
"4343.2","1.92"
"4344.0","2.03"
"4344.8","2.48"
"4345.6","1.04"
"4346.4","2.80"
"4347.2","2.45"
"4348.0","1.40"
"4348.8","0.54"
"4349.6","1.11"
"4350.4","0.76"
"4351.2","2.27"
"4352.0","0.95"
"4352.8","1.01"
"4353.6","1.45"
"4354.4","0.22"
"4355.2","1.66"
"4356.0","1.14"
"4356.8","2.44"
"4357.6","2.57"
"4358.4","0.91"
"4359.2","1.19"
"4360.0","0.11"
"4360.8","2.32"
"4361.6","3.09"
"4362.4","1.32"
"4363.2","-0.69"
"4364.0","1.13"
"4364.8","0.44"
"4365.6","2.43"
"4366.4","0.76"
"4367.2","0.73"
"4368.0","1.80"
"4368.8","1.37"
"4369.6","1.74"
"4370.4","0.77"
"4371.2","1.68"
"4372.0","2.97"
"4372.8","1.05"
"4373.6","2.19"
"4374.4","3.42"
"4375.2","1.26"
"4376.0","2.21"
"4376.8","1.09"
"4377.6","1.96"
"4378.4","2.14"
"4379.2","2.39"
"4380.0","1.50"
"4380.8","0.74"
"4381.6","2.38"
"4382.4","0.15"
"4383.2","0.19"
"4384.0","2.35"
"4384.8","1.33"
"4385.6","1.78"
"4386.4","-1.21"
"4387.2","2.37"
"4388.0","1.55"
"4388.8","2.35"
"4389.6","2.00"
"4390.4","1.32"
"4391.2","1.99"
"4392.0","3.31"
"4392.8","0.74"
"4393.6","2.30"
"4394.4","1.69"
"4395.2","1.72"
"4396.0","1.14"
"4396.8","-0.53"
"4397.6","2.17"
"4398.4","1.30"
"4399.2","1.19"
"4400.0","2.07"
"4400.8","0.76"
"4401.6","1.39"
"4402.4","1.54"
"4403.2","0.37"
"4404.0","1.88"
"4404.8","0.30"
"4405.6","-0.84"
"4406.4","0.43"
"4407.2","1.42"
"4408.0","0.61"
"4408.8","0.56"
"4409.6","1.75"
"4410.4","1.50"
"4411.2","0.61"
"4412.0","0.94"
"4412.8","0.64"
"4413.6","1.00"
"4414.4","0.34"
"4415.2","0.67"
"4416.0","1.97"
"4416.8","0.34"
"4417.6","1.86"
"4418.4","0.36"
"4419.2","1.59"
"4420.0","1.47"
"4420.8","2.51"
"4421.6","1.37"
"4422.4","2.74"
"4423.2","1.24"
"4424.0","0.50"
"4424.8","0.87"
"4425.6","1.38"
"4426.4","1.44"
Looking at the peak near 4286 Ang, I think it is [O II]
